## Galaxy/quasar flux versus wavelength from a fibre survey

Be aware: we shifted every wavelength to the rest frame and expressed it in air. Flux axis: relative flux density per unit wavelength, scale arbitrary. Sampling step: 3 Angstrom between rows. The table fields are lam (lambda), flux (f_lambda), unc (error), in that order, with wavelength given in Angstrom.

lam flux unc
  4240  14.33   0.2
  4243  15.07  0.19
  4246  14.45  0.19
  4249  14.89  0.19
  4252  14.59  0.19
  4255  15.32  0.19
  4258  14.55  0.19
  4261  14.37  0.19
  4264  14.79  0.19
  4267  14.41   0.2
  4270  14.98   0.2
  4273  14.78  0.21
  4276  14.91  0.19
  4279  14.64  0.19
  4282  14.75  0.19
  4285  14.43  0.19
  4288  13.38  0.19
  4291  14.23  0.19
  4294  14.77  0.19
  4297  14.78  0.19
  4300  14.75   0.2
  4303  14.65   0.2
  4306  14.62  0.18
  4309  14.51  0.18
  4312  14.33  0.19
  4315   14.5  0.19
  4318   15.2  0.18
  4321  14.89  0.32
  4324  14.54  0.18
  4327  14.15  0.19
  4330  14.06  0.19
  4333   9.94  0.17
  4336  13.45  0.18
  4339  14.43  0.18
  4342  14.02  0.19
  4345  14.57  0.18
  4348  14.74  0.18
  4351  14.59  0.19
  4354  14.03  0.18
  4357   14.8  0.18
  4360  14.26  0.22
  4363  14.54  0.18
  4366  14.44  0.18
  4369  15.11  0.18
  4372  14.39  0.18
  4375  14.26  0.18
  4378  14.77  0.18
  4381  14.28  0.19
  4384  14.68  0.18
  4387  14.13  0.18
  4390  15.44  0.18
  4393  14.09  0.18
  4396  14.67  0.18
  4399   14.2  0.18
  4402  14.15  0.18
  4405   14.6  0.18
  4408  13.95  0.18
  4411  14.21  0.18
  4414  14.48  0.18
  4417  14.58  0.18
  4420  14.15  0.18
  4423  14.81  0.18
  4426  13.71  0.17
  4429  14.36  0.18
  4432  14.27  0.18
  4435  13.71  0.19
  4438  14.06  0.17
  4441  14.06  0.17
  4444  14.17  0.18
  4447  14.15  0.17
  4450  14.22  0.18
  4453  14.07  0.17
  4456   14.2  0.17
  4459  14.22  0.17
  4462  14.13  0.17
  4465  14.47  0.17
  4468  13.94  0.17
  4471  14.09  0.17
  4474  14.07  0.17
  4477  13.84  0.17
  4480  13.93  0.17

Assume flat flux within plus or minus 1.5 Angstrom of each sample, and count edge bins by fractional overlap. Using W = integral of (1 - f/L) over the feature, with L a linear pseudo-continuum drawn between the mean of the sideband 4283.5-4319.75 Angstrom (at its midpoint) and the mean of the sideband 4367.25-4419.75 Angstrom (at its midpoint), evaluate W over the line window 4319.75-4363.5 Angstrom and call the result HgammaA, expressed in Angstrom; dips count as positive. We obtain 1.3 Angstrom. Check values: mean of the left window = 14.5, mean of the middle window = 14.1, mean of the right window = 14.5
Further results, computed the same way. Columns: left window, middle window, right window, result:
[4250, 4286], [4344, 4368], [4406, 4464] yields -0.11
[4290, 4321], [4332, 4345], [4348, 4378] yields 1.17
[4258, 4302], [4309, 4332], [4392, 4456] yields 0.08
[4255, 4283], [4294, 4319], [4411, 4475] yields -0.10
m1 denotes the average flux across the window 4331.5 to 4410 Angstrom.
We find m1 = 14.3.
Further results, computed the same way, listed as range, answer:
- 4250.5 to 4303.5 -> 14.6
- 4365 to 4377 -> 14.6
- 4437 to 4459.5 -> 14.1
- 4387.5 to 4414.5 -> 14.4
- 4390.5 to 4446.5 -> 14.3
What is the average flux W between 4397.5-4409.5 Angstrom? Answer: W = 14.2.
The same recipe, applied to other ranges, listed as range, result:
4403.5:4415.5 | 14.3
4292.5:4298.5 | 14.8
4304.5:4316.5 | 14.5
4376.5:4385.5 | 14.6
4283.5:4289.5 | 13.9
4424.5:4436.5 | 14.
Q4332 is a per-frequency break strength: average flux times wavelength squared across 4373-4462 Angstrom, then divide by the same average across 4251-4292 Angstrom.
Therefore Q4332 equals 1.0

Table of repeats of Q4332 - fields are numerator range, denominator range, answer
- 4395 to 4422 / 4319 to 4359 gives 1.05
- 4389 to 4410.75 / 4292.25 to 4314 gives 1.03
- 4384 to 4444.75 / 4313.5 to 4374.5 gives 1.04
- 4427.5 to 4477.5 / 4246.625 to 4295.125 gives 1.05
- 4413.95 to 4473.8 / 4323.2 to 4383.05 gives 1.04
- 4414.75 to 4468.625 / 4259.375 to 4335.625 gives 1.06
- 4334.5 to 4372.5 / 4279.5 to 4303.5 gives 1.03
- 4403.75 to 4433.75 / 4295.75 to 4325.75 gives 1.02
